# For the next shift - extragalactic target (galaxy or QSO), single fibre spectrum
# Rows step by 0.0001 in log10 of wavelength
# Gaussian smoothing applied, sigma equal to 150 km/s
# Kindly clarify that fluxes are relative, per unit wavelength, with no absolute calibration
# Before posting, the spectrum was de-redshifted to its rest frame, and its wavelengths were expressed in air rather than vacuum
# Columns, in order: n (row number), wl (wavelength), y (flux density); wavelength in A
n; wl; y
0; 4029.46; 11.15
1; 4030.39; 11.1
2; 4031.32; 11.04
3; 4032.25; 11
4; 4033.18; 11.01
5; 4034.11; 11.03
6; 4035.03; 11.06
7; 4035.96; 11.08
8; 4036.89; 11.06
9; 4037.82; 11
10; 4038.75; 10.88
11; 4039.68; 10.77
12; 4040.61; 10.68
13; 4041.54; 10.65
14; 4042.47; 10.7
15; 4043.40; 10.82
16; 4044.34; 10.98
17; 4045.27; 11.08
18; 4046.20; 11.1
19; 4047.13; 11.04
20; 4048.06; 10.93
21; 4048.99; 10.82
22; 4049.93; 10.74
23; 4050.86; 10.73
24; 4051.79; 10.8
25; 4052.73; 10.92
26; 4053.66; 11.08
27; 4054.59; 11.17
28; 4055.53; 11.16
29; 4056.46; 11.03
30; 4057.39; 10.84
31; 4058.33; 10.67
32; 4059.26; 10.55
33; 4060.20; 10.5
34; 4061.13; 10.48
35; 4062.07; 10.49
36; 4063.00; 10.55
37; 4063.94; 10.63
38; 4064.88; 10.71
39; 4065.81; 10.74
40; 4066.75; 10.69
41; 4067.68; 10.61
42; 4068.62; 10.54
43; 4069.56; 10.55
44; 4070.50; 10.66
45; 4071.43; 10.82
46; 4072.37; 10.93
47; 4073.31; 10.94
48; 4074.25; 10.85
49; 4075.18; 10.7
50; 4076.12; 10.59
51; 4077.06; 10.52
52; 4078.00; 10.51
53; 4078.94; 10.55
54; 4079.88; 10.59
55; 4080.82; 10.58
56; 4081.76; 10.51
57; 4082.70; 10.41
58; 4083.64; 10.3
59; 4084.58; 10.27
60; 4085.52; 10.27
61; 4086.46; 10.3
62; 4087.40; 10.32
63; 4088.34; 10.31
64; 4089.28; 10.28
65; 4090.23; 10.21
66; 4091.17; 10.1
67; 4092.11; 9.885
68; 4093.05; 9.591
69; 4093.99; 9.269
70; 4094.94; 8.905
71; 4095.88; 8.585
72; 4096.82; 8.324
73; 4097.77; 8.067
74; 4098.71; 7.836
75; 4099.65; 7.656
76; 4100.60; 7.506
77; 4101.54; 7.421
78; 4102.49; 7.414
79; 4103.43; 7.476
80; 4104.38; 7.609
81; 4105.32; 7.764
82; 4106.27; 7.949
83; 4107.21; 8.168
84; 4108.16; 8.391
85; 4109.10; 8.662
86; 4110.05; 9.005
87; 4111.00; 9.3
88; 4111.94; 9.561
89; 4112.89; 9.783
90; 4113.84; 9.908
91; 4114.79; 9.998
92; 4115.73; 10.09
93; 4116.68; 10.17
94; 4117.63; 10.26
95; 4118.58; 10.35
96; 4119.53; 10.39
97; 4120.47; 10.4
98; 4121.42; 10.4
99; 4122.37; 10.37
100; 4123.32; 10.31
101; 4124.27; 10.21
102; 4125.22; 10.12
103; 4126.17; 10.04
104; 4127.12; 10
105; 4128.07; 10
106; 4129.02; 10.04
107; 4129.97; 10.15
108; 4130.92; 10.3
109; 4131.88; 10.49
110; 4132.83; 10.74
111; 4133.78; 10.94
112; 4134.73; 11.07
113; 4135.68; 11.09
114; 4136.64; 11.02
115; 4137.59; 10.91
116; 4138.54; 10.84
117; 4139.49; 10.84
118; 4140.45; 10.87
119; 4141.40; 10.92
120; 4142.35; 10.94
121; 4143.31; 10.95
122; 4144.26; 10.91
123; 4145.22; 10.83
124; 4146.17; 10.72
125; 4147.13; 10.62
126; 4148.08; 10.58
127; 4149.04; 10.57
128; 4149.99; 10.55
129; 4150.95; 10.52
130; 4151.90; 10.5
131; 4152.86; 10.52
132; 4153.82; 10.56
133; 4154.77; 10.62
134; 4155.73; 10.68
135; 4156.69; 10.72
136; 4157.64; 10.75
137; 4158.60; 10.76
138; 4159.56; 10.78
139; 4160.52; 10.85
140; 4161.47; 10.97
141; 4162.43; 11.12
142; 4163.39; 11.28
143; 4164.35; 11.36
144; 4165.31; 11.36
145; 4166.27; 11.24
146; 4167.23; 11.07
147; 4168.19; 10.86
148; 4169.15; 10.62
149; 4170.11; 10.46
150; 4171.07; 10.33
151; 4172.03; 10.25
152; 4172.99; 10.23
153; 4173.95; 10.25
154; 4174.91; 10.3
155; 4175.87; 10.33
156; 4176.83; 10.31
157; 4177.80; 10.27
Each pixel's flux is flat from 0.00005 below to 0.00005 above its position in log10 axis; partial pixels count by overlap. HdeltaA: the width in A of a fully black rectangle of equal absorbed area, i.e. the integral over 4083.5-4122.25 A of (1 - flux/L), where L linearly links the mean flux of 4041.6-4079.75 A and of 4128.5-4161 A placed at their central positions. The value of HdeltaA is 5.4 A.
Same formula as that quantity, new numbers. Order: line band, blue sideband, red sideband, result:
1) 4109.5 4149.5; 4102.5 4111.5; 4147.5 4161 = -4.4 A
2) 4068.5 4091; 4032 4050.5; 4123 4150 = 0.6 A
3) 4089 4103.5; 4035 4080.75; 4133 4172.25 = 2.9 A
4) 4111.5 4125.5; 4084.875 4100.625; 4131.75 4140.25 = 0.1 A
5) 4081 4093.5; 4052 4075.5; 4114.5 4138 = 0.5 A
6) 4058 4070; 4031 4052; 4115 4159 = 0.3 A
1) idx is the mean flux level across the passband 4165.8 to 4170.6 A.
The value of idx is 10.8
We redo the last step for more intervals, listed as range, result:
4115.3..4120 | 10.2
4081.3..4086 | 10.4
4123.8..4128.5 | 10.1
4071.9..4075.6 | 10.9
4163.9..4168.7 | 11.2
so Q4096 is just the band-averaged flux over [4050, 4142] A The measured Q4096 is 10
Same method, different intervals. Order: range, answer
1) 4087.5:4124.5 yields 9.18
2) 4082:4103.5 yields 9.21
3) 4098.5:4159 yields 9.97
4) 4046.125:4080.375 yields 10.7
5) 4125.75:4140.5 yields 10.6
